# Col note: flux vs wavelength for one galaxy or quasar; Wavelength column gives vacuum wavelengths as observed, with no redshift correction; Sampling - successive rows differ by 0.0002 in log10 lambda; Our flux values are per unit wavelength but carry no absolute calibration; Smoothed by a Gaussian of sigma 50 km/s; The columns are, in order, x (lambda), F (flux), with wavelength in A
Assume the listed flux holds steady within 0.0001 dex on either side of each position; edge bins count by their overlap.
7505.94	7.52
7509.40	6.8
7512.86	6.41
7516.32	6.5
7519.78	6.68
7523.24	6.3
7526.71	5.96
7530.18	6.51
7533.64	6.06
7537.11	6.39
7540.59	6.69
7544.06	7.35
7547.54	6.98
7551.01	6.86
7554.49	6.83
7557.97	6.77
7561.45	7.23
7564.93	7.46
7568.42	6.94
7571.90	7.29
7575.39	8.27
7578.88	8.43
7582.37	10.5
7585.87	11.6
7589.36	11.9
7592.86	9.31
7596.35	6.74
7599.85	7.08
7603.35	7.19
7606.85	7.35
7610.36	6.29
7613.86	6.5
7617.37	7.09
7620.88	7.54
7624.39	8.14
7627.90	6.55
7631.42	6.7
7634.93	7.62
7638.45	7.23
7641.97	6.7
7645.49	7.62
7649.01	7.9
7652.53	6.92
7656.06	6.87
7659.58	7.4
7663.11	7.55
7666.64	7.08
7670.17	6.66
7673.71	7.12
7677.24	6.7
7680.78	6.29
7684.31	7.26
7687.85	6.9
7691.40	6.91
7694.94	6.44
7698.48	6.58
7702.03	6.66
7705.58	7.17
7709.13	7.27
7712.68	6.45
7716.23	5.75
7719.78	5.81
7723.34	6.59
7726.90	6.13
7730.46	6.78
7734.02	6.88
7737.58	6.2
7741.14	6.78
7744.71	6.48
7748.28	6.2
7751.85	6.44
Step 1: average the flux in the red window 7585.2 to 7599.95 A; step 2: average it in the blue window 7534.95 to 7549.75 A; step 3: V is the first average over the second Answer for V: 1.38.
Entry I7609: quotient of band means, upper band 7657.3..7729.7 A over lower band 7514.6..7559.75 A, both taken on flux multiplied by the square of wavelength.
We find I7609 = 1.06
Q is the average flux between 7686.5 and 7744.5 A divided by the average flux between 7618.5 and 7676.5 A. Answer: 0.91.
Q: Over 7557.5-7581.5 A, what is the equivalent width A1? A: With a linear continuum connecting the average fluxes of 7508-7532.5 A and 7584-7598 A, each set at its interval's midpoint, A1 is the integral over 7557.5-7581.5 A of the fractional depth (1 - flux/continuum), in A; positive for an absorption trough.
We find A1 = 3.4 A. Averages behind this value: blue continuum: 6.44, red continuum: 9.91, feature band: 7.63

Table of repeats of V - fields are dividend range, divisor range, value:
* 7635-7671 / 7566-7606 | 0.84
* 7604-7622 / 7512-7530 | 1.09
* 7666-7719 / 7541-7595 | 0.82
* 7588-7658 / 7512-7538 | 1.17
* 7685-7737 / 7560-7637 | 0.84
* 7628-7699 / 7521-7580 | 1.01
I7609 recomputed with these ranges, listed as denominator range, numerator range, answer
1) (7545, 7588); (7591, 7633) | 0.92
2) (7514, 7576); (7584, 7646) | 1.16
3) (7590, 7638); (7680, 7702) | 0.94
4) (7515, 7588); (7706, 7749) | 0.92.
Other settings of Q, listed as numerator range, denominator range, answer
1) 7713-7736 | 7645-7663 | 0.86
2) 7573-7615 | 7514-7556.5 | 1.28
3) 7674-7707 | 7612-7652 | 0.94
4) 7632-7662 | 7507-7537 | 1.13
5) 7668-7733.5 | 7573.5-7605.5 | 0.74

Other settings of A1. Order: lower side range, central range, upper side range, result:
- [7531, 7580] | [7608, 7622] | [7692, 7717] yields 0.14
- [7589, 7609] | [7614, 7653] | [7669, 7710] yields 1.42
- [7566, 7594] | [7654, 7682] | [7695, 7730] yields 1.69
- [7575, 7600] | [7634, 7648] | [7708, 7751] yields 1.66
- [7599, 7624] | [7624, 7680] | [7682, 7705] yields -1.61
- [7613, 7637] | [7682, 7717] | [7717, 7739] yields -0.86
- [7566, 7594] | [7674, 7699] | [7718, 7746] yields 1.82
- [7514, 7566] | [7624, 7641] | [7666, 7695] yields -0.92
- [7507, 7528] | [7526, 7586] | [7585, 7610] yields 0.97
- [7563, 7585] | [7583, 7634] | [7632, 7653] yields -0.56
